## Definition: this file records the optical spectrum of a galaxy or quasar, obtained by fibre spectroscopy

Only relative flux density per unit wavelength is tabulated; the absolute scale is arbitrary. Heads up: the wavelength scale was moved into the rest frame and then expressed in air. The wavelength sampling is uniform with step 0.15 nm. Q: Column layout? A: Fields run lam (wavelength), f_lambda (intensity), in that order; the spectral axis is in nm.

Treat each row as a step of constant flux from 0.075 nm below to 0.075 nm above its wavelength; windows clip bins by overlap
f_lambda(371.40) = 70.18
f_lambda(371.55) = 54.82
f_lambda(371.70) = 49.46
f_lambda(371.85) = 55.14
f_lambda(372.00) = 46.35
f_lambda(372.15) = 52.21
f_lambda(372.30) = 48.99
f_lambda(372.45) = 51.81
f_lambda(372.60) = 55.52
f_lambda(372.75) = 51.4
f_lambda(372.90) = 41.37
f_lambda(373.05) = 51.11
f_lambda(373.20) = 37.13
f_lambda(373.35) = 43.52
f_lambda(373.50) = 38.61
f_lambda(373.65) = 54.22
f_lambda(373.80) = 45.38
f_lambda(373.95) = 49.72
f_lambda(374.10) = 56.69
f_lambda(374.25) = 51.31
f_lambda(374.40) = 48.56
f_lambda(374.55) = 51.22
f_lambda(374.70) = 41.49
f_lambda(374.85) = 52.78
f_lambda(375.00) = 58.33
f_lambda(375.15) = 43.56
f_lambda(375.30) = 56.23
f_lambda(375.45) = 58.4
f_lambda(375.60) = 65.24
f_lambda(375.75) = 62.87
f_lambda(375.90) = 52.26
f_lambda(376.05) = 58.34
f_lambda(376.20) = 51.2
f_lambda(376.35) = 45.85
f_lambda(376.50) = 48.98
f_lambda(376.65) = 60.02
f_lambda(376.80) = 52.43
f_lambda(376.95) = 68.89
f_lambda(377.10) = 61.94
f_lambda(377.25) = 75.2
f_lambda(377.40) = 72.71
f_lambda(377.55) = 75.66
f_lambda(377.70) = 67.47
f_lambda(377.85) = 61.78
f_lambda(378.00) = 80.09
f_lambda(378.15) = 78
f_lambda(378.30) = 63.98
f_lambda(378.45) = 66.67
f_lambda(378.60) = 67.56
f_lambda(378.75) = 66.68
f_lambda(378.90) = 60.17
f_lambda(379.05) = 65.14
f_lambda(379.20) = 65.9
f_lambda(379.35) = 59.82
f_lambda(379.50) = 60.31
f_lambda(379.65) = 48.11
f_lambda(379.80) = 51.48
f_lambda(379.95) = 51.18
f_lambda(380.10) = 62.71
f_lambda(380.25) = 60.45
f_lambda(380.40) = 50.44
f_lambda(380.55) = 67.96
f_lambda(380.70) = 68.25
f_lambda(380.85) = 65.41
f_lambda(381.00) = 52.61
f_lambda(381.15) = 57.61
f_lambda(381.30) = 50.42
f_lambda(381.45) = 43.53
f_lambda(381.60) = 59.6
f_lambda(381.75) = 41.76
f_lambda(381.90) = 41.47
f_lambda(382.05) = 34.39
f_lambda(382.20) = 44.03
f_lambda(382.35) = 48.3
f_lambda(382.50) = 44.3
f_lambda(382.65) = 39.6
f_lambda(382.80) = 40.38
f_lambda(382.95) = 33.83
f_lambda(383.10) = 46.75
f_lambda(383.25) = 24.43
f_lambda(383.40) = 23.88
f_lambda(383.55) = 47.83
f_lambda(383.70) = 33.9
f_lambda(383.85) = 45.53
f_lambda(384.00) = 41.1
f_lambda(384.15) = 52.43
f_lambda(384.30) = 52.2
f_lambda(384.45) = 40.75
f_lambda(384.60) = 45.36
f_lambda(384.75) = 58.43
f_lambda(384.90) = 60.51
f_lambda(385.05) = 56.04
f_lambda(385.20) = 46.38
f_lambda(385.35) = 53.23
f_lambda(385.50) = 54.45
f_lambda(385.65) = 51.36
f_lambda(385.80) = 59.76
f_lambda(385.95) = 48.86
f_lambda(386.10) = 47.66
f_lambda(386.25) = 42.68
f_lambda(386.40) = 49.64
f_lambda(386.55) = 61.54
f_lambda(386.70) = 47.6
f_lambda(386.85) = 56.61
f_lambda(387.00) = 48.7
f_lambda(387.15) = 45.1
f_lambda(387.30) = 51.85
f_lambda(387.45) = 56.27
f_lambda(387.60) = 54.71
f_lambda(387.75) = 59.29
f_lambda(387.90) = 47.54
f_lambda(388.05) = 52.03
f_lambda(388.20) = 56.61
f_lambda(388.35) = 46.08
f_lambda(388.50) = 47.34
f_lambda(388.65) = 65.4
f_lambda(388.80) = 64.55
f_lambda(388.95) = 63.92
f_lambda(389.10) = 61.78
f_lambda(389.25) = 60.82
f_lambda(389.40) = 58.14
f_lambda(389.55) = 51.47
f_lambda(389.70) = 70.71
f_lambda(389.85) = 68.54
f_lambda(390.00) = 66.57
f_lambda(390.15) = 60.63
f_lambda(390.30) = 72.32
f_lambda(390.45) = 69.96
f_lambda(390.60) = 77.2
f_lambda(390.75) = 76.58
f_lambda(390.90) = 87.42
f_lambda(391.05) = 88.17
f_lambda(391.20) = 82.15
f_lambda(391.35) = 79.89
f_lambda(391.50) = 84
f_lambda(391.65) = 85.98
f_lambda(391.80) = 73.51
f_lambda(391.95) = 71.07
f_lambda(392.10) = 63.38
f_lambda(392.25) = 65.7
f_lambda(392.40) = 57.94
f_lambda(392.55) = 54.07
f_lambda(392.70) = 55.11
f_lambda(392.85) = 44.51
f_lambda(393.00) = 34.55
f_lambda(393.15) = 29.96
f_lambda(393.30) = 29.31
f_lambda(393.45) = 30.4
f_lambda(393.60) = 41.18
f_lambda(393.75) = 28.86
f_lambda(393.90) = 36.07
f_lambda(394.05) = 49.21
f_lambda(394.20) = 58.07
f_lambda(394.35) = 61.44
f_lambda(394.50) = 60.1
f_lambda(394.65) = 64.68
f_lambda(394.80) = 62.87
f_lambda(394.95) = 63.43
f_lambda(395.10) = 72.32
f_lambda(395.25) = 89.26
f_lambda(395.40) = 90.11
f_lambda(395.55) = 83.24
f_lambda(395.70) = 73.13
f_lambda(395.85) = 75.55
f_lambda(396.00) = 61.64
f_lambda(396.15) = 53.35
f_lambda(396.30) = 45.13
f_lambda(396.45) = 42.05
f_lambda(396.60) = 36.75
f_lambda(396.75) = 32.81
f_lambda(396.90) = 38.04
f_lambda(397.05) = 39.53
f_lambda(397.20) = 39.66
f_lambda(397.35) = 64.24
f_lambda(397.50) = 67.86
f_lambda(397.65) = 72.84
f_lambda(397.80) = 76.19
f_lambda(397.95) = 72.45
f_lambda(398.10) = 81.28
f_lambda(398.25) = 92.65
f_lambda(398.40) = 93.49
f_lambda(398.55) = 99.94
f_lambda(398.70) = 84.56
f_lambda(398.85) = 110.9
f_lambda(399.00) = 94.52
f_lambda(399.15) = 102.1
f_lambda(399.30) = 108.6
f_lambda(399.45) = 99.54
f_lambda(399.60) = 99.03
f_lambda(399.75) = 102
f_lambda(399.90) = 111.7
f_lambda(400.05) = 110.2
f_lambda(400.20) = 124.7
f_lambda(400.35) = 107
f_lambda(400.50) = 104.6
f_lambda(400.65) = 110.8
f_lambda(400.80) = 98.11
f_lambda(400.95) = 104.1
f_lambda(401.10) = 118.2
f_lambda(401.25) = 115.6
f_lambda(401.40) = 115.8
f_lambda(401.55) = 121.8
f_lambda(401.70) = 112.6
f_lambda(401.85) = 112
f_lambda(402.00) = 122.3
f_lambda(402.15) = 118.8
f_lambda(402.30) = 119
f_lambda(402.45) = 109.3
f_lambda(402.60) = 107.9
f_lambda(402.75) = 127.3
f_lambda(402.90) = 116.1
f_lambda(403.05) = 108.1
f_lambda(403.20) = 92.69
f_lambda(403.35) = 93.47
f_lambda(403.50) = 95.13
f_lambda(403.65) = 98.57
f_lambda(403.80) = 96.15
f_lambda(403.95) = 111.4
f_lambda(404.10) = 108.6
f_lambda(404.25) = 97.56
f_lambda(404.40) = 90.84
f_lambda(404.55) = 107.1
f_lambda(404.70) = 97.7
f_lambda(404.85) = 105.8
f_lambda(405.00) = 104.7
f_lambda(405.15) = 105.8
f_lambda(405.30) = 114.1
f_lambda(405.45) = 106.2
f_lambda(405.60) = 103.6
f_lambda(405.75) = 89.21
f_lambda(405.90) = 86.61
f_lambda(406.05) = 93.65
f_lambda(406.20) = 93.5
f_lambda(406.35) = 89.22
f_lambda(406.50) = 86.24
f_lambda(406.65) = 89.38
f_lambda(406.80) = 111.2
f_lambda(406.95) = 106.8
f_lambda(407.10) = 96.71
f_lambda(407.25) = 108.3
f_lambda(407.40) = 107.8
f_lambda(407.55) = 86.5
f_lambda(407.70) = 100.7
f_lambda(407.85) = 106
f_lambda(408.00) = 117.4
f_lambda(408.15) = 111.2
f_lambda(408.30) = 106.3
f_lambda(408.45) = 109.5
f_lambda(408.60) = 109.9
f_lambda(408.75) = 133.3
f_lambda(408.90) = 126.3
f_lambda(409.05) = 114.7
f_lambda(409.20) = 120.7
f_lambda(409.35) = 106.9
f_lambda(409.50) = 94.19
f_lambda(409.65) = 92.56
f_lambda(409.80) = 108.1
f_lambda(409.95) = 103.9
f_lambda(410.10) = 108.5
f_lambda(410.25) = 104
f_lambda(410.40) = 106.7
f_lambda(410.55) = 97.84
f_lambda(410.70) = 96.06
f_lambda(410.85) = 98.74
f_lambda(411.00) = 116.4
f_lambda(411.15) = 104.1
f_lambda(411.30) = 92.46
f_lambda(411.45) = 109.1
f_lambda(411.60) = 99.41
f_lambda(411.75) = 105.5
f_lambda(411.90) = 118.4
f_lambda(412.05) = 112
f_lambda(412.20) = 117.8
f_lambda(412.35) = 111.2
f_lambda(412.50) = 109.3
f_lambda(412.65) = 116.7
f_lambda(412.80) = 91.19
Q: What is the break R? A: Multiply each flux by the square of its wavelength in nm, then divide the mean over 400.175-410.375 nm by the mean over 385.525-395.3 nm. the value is 1.95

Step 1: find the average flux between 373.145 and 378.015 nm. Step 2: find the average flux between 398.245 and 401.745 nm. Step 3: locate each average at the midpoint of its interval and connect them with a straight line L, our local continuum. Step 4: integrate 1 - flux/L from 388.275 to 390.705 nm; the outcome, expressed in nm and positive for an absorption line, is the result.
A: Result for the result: 0.62 nm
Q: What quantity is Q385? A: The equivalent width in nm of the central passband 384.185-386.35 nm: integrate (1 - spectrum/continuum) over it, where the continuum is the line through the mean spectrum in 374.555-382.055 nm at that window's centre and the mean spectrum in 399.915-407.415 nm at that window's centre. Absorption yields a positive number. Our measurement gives 0.61 nm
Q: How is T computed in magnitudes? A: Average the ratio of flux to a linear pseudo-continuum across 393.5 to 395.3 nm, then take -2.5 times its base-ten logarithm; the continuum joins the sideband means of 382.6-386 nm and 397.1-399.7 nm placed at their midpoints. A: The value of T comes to 0.30 mag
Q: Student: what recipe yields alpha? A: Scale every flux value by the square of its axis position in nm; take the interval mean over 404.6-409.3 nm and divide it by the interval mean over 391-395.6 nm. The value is 1.84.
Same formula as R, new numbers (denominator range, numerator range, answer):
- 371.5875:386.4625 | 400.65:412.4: 2.30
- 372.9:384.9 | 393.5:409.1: 1.93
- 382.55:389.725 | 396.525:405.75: 2.08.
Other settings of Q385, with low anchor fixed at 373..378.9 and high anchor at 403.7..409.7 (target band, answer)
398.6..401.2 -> -0.33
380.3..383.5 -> 0.94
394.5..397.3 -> 0.90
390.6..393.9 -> 0.87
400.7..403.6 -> -0.42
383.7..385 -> 0.40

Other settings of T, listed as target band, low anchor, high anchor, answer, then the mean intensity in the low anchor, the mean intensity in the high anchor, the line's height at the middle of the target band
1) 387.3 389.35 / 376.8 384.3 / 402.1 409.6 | 0.24 mag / 54.9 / 105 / 70.2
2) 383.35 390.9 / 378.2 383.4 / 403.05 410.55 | 0.19 mag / 52.8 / 103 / 65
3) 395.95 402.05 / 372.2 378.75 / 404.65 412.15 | 0.04 mag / 56.5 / 104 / 90.7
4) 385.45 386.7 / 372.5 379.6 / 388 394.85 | 0.15 mag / 57.4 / 60.2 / 59.3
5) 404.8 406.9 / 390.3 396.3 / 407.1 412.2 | -0.02 mag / 63.1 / 107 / 96.9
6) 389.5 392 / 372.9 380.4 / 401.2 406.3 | 0.11 mag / 57.5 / 106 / 82.6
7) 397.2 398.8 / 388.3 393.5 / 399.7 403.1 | 0.22 mag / 63.1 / 113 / 96.9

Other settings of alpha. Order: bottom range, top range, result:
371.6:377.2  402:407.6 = 2.30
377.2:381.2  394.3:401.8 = 1.45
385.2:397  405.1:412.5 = 1.96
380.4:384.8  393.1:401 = 1.71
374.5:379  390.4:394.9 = 1.07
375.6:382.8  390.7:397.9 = 1.11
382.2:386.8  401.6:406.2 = 2.48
